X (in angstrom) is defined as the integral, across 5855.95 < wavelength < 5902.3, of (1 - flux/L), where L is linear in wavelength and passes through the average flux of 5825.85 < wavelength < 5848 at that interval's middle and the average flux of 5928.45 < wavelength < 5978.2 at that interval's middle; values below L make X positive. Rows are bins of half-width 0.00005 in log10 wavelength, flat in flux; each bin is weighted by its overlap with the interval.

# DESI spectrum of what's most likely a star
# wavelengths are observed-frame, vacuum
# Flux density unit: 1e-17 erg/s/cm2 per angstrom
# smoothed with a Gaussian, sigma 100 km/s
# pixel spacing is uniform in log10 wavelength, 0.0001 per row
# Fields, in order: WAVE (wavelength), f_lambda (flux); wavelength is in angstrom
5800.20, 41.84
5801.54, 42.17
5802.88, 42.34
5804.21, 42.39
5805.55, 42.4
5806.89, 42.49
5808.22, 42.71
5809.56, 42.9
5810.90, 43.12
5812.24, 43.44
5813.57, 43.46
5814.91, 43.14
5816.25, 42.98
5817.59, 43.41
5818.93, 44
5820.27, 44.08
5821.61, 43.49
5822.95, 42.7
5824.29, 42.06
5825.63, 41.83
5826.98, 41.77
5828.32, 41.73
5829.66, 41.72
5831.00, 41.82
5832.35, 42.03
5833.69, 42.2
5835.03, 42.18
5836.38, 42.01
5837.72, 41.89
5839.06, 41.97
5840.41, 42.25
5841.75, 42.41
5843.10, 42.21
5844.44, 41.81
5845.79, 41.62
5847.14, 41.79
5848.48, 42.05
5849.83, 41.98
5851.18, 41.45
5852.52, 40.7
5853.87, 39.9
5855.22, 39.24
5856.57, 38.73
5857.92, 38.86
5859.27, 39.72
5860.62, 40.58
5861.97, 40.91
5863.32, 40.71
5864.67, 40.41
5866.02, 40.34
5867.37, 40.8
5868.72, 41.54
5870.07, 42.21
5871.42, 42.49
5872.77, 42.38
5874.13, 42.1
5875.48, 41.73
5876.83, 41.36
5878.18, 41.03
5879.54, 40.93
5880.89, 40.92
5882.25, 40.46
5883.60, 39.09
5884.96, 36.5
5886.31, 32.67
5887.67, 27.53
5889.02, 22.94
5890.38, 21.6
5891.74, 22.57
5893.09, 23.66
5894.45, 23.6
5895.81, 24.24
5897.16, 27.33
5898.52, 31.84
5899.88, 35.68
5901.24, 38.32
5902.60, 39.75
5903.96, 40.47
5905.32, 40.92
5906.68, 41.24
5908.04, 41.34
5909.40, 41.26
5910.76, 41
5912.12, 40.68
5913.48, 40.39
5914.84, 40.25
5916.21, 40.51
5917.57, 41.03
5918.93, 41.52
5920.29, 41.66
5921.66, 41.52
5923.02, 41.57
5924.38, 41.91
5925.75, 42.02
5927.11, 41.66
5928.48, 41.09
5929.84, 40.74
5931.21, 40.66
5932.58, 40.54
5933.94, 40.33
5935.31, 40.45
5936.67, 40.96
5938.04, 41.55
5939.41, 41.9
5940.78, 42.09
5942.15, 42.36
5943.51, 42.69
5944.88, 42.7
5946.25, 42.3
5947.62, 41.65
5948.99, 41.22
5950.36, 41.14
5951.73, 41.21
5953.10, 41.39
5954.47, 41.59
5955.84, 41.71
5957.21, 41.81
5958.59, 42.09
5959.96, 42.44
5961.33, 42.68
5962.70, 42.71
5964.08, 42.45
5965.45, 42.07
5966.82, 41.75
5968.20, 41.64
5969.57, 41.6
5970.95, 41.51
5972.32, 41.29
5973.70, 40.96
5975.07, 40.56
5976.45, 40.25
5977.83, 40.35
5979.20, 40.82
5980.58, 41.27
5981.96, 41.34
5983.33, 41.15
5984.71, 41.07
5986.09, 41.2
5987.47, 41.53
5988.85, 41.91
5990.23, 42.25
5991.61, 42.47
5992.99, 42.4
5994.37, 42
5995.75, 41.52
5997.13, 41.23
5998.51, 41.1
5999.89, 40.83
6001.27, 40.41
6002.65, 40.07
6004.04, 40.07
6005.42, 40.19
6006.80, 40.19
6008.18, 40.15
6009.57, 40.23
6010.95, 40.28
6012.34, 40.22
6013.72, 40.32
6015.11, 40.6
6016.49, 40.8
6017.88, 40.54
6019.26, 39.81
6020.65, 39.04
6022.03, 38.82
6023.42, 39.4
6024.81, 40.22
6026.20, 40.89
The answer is 6.4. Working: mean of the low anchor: 42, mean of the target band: 36.1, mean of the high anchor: 41.5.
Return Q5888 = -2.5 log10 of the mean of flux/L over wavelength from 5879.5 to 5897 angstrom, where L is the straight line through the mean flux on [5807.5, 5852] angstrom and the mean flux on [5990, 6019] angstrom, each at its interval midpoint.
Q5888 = 0.36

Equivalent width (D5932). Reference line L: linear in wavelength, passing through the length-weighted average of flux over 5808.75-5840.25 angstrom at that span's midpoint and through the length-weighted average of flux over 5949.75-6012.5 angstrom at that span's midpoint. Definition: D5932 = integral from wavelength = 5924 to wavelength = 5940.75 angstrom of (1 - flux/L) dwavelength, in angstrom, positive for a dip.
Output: 0.2 angstrom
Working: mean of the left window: 42.6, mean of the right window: 41.3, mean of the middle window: 41.2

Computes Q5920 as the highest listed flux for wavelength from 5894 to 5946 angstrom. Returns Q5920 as 42.7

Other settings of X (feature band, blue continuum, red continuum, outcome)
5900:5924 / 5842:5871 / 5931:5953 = 0.3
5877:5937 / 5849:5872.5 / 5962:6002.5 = 5.5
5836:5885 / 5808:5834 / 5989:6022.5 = 1.4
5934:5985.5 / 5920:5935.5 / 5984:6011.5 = -0.6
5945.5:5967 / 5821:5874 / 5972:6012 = -0.4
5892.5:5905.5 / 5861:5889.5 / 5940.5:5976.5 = 2.5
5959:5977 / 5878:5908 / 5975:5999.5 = -0.9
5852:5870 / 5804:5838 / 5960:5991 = 0.9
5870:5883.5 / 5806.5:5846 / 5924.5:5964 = 0.2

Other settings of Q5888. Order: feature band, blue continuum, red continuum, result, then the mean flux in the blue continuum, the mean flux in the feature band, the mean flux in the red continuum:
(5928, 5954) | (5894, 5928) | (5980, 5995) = -0.04 mag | 38.6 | 41.4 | 41.7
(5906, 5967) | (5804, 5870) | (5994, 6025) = -0.01 mag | 41.8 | 41.5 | 40.3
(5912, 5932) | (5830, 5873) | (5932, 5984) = 0.01 mag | 41.3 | 41.1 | 41.5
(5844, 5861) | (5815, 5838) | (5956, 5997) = 0.05 mag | 42.5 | 40.6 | 41.6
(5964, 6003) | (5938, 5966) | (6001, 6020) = -0.01 mag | 42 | 41.3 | 40.3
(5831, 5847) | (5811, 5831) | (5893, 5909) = -0.03 mag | 42.8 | 42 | 34.5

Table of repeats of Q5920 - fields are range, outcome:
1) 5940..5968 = 42.71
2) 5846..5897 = 42.49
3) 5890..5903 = 39.75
